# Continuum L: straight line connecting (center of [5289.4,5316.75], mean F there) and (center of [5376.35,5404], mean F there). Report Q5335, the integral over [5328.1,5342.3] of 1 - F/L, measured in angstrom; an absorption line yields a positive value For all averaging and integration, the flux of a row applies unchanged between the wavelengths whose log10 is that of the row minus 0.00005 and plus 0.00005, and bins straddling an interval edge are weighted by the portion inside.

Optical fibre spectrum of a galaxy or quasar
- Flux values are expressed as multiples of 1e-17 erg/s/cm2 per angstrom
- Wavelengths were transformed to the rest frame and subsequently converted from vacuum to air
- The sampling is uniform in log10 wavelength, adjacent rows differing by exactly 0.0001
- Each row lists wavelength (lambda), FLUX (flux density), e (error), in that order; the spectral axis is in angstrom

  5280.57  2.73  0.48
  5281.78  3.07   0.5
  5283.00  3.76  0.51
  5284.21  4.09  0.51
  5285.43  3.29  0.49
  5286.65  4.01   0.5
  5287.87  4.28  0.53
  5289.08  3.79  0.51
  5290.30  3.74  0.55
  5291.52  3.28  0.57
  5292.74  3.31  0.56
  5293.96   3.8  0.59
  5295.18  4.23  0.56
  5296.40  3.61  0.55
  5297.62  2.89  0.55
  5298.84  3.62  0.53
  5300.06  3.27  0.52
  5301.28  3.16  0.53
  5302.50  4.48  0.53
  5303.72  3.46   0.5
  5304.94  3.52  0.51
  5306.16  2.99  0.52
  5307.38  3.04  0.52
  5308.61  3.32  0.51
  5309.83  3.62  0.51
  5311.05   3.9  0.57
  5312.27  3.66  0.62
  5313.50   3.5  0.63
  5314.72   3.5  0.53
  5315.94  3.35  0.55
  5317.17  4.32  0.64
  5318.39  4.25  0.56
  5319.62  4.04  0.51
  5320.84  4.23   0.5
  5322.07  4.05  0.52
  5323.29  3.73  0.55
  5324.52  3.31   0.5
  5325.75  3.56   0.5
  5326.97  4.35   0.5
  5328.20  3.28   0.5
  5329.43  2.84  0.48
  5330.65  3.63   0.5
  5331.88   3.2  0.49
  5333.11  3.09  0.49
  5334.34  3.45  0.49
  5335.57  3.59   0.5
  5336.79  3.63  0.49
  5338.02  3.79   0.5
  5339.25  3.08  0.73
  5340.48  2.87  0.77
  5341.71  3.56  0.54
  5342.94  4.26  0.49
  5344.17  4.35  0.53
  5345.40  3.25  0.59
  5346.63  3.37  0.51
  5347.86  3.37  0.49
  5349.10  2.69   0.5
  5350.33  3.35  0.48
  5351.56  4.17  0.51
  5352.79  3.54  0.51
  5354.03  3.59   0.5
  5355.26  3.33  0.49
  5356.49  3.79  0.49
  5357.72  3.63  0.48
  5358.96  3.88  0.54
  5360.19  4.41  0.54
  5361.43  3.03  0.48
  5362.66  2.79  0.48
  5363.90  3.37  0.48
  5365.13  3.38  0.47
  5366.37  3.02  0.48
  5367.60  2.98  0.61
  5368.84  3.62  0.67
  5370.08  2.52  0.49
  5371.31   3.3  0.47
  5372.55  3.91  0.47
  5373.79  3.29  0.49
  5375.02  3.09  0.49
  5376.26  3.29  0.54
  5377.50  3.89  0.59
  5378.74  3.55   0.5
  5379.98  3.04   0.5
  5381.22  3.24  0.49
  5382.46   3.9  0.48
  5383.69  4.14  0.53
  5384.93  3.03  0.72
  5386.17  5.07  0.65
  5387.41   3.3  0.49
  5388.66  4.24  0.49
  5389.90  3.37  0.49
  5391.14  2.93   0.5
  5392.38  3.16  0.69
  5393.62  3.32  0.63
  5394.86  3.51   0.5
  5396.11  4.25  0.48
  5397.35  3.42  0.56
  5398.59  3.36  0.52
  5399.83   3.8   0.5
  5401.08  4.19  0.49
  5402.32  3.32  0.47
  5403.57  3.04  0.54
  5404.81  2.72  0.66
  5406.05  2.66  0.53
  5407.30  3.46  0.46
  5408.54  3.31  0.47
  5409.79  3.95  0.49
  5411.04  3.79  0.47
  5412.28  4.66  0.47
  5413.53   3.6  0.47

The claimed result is 0.8 angstrom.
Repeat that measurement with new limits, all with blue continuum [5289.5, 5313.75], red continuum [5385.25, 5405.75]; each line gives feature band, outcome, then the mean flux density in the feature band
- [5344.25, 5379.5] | 1.13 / 3.42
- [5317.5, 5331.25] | -0.93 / 3.76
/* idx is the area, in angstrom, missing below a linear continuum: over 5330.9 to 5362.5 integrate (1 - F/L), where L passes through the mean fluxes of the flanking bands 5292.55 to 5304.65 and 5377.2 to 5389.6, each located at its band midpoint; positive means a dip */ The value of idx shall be 1.3 angstrom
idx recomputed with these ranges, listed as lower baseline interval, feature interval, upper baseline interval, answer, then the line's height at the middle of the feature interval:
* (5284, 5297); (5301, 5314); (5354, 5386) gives 0.6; 3.69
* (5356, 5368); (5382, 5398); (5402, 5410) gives -2.0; 3.26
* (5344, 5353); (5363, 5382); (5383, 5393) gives 1.5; 3.58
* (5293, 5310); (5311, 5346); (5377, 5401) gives -1.1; 3.53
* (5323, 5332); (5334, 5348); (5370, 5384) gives -0.3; 3.48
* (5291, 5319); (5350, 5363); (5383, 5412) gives -0.2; 3.56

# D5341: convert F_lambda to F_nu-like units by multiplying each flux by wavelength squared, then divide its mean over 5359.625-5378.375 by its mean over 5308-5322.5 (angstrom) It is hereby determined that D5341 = 0.89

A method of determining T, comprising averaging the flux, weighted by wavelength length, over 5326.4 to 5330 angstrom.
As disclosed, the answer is 3.48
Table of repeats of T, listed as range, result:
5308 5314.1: 3.6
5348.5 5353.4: 3.44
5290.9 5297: 3.64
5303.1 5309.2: 3.27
